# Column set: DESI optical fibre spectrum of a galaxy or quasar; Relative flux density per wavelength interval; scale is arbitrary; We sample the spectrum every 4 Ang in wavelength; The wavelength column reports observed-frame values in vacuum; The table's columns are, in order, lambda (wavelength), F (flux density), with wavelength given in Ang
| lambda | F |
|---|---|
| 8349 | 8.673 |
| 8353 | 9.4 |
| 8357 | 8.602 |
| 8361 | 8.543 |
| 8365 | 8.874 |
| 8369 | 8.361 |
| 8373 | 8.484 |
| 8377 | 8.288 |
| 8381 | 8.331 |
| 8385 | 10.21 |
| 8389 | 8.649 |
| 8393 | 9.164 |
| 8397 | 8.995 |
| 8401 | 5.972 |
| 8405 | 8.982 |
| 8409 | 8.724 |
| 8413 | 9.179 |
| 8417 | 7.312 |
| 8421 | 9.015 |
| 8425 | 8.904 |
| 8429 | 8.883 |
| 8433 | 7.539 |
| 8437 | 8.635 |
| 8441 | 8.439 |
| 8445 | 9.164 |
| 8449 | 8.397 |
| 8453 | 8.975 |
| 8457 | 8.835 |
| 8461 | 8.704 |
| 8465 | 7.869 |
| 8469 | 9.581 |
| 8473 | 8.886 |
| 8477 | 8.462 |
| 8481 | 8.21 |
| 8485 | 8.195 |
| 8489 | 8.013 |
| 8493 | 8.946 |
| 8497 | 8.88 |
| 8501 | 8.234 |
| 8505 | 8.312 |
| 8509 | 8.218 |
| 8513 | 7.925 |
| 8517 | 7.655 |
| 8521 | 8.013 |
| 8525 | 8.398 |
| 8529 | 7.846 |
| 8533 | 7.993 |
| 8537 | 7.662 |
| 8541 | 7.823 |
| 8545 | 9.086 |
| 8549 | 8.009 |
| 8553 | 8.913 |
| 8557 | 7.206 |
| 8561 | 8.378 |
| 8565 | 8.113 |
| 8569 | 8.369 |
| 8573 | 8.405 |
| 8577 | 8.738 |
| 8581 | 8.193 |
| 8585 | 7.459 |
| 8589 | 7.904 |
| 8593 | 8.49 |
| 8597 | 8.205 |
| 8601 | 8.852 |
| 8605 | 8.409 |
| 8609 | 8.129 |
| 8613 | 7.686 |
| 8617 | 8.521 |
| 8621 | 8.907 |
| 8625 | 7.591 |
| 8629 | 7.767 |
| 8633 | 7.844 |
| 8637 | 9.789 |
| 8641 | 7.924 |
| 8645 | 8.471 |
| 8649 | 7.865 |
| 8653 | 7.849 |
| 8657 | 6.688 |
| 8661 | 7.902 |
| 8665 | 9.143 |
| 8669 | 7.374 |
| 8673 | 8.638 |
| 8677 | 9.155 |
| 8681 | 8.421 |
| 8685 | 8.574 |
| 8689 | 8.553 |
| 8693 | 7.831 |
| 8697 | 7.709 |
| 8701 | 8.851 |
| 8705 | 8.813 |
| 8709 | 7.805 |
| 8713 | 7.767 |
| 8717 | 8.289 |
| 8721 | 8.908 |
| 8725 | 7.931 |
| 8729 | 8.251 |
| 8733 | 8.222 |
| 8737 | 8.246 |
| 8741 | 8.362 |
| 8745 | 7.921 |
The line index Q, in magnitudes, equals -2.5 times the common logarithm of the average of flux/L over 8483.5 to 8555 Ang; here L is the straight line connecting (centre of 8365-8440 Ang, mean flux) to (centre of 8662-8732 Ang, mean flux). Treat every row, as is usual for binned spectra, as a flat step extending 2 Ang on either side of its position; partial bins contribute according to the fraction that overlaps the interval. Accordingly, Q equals 0.03 mag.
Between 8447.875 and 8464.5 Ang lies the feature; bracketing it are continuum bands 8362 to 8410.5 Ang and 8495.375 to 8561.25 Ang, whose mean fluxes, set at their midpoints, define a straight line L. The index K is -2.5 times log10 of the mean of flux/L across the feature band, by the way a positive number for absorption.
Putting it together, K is -0.04 mag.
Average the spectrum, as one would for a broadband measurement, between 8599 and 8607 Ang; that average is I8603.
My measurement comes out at 8.63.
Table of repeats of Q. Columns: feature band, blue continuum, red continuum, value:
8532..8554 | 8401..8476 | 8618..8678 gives 0.02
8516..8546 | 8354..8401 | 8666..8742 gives 0.06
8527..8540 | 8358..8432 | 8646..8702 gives 0.07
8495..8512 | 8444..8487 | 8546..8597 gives 0.01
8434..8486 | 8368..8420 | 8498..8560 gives -0.04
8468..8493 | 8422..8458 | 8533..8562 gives -0.01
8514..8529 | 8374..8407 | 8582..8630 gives 0.04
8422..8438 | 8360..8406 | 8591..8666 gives 0.00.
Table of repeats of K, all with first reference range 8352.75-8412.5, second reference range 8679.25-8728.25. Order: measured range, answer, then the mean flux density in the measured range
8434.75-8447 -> -0.02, 8.72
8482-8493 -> 0.03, 8.27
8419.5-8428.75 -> -0.04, 8.94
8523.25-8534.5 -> 0.05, 8.08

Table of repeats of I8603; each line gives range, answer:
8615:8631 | 8.2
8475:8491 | 8.22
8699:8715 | 8.31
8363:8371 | 8.62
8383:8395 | 9.34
